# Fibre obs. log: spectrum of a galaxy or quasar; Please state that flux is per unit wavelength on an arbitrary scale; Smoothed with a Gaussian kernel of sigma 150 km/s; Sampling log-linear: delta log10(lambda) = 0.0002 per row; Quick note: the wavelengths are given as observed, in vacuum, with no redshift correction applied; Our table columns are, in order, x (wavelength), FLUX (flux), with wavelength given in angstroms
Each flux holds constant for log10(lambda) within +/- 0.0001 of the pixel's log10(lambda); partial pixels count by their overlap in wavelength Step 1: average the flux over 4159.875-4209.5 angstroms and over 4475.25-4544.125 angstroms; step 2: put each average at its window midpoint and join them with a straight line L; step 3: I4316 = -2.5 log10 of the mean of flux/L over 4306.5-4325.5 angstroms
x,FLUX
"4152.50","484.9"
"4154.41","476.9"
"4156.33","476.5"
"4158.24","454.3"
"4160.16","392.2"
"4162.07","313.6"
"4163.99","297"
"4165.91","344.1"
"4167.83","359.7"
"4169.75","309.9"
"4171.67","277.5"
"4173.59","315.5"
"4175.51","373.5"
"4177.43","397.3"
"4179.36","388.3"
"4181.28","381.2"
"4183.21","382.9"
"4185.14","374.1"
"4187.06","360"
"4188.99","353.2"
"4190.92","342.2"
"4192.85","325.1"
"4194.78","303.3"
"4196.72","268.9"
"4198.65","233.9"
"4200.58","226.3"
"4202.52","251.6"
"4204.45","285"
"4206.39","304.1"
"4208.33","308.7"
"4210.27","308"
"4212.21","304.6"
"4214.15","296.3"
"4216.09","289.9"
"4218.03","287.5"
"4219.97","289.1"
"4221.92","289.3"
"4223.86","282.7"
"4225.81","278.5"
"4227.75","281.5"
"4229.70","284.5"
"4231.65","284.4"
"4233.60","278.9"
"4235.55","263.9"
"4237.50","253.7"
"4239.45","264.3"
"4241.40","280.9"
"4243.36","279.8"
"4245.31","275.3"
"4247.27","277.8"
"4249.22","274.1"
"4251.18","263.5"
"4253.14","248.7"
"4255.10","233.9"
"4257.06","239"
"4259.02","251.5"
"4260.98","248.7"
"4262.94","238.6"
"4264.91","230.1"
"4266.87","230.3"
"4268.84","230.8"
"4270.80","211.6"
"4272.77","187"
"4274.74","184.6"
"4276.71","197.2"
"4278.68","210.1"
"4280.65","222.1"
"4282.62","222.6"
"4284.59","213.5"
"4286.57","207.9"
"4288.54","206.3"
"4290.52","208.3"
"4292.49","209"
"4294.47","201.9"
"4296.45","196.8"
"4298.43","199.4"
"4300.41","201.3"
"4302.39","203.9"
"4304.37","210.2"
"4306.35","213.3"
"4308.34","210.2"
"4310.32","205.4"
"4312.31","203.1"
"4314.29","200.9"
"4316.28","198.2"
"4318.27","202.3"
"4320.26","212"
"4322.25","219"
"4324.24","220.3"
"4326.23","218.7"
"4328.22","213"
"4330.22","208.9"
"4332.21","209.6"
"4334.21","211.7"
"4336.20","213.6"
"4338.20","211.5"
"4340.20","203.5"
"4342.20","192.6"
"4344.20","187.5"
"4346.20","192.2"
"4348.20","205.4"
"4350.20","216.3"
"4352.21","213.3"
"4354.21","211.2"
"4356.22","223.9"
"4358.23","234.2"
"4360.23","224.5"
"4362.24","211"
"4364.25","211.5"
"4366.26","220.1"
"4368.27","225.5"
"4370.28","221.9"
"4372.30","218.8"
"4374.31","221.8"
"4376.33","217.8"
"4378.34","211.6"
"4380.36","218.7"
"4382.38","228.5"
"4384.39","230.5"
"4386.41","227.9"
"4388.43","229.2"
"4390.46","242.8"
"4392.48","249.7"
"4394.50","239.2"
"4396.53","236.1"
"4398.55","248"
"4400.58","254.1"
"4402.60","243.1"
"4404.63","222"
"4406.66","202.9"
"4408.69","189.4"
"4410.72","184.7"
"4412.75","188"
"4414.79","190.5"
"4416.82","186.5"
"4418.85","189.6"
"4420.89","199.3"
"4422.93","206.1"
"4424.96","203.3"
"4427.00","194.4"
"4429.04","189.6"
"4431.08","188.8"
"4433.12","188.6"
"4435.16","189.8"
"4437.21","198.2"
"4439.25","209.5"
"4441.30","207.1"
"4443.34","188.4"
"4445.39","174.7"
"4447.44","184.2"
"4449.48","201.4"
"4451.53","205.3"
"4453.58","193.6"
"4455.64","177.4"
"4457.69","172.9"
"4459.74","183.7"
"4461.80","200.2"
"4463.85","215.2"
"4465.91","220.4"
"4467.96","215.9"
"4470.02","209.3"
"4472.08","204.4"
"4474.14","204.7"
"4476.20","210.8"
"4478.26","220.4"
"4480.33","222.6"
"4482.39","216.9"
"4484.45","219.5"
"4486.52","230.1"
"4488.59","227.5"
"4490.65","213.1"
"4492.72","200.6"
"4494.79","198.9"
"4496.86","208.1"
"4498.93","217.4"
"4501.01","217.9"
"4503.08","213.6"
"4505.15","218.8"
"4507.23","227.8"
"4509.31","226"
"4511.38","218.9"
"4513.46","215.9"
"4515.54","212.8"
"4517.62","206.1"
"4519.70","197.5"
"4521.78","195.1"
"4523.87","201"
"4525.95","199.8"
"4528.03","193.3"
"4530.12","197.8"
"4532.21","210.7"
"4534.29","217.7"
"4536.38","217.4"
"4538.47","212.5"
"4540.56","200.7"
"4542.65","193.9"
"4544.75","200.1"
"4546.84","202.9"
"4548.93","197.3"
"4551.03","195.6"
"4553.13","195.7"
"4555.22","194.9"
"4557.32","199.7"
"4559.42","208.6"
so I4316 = 0.32 mag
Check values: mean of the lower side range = 325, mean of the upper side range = 211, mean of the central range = 208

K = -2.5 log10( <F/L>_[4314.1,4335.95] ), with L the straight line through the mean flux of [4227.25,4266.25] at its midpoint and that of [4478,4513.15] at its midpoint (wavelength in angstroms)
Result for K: 0.18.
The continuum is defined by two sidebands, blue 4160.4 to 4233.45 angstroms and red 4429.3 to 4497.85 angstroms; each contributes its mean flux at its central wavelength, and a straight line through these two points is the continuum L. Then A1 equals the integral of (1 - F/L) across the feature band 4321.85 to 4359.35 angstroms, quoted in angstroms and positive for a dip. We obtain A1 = 6.3 angstroms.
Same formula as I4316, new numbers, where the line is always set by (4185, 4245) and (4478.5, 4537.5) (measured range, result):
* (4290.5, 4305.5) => 0.30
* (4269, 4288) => 0.30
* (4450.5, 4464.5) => 0.18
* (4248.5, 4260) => 0.12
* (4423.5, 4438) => 0.20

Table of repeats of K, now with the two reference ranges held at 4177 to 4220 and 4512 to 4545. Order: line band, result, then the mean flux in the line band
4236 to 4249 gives 0.11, 272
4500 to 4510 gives -0.04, 221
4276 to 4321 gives 0.34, 207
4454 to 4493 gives 0.07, 209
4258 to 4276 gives 0.29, 223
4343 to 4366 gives 0.23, 212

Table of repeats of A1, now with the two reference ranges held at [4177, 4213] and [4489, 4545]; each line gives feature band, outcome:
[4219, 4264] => 5.3 angstroms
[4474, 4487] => 0.2 angstroms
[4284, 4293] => 2.5 angstroms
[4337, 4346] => 2.4 angstroms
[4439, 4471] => 4.6 angstroms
